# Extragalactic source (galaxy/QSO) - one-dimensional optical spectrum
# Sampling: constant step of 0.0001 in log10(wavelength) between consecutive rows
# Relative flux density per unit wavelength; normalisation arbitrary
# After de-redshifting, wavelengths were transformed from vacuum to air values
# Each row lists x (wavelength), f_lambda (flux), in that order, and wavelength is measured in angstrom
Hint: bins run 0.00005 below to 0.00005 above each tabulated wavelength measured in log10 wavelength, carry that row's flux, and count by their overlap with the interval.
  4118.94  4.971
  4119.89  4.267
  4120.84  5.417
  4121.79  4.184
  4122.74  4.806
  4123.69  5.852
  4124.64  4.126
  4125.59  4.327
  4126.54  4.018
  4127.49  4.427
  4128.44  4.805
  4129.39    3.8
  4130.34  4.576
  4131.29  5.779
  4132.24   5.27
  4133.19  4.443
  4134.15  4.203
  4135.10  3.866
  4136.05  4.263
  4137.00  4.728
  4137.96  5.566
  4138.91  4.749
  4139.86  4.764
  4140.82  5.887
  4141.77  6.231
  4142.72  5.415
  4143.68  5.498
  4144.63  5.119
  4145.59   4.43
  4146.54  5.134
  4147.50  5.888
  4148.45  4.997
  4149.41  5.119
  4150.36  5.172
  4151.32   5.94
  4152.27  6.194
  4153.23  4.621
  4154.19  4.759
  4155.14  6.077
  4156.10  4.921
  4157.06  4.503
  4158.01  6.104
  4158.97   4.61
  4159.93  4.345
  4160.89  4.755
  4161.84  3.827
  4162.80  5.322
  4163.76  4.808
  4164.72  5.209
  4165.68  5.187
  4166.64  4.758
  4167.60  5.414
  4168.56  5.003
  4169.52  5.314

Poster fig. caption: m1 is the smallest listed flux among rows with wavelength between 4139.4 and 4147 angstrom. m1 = 4.43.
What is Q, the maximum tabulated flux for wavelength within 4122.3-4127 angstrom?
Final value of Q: 5.852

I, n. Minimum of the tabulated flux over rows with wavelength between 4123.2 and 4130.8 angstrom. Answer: 3.8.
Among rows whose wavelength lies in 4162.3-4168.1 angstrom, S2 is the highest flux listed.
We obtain 5.414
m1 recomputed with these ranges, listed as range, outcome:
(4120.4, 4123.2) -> 4.184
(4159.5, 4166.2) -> 3.827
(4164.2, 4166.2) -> 5.187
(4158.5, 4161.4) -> 4.345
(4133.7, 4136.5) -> 3.866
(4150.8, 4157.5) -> 4.503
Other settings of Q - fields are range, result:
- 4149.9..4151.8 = 5.94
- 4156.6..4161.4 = 6.104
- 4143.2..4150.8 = 5.888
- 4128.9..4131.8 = 5.779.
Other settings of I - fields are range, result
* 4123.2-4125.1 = 4.126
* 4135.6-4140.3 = 4.263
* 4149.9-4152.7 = 5.172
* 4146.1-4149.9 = 4.997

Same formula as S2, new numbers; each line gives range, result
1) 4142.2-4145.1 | 5.498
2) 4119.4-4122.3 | 5.417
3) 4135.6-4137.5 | 4.728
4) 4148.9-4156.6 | 6.194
